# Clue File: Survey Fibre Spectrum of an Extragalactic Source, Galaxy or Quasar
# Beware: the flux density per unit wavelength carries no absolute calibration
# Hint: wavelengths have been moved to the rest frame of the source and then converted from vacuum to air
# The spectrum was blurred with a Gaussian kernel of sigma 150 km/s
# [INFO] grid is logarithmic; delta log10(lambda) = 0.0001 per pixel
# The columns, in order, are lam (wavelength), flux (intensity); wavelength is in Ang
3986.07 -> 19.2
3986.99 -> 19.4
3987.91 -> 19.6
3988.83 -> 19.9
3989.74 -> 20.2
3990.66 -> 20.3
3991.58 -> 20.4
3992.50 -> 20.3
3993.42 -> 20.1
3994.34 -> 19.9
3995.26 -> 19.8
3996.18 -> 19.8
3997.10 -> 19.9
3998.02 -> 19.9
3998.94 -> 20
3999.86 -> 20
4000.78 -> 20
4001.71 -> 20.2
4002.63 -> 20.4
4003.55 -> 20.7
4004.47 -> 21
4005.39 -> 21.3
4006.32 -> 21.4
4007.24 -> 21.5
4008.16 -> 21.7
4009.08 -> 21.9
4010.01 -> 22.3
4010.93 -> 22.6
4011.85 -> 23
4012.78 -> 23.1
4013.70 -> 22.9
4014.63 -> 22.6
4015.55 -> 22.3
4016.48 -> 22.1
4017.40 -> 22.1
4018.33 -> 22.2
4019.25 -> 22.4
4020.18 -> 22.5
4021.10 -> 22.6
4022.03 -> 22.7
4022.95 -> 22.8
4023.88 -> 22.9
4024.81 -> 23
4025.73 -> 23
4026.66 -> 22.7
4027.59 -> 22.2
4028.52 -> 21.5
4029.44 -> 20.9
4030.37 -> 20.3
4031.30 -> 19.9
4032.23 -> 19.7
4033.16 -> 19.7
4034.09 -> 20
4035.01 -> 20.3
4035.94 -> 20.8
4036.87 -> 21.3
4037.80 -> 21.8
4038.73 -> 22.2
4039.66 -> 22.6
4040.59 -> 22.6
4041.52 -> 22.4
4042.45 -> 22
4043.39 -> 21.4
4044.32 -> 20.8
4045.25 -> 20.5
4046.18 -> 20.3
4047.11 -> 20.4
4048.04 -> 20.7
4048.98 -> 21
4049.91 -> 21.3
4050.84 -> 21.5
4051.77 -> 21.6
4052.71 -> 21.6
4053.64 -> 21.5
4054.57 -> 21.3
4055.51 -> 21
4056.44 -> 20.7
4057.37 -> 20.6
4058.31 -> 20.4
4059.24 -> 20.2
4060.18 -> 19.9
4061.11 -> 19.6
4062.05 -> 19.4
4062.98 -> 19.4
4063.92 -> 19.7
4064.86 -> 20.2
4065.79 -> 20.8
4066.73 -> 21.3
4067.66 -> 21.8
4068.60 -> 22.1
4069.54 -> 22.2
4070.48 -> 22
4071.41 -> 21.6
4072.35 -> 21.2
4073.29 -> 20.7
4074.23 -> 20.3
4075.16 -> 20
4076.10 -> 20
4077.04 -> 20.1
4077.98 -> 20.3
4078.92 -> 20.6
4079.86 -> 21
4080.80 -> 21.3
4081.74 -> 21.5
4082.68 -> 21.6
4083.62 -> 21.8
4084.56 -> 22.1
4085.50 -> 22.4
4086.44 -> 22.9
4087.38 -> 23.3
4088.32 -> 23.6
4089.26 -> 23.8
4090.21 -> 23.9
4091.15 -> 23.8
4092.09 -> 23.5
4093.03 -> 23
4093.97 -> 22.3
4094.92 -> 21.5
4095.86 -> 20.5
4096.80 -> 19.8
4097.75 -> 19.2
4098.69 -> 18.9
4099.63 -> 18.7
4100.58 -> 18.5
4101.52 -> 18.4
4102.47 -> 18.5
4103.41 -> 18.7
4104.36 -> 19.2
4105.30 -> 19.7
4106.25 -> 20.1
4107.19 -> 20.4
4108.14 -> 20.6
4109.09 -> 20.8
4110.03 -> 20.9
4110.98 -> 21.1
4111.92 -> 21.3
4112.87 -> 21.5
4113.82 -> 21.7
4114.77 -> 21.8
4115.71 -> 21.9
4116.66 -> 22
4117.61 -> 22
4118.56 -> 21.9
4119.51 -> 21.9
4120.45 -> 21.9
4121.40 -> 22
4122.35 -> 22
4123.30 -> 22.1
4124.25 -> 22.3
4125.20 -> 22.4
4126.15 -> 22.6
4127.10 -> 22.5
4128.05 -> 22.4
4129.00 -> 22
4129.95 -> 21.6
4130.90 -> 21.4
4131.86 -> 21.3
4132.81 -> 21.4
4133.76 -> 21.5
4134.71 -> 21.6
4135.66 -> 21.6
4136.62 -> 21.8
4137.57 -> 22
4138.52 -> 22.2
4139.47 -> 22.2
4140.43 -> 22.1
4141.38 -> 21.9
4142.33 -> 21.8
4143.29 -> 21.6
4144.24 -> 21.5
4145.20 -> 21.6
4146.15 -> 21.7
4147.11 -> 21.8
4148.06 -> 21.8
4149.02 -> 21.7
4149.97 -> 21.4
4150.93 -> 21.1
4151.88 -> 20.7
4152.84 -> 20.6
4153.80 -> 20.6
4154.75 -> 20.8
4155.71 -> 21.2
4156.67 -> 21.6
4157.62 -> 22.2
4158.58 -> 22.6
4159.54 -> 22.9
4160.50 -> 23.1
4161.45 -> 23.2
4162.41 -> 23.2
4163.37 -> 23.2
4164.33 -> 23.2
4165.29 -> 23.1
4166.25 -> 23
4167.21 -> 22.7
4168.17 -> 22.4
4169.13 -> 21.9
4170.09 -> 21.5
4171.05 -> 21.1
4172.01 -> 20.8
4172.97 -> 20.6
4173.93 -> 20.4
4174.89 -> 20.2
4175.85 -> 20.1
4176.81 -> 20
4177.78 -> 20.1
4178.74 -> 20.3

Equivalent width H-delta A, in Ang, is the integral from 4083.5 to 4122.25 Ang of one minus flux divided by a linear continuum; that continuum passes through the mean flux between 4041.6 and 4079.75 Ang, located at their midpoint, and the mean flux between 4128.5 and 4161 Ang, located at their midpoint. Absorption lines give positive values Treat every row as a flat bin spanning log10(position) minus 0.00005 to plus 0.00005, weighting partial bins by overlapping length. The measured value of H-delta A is -0.04 Ang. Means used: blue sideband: 20.8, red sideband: 21.7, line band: 21.3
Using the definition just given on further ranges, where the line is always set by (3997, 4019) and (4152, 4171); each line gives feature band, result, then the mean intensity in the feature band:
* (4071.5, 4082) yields 0.6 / 20.6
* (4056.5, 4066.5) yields 0.8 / 20.1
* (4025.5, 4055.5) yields 0.6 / 21.2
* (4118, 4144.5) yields 0.2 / 21.9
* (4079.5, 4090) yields -0.2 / 22.3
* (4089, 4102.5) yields 0.6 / 21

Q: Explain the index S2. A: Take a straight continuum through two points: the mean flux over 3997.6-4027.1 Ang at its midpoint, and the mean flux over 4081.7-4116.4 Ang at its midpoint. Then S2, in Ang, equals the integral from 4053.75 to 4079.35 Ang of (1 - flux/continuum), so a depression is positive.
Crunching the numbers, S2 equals 0.9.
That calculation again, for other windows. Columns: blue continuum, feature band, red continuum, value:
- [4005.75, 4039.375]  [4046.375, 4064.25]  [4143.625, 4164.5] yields 1.0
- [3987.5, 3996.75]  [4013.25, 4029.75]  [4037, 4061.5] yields -1.5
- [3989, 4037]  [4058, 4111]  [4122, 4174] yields 1.7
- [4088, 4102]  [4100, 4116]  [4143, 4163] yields 0.8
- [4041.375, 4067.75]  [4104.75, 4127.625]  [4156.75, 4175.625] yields 0.0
